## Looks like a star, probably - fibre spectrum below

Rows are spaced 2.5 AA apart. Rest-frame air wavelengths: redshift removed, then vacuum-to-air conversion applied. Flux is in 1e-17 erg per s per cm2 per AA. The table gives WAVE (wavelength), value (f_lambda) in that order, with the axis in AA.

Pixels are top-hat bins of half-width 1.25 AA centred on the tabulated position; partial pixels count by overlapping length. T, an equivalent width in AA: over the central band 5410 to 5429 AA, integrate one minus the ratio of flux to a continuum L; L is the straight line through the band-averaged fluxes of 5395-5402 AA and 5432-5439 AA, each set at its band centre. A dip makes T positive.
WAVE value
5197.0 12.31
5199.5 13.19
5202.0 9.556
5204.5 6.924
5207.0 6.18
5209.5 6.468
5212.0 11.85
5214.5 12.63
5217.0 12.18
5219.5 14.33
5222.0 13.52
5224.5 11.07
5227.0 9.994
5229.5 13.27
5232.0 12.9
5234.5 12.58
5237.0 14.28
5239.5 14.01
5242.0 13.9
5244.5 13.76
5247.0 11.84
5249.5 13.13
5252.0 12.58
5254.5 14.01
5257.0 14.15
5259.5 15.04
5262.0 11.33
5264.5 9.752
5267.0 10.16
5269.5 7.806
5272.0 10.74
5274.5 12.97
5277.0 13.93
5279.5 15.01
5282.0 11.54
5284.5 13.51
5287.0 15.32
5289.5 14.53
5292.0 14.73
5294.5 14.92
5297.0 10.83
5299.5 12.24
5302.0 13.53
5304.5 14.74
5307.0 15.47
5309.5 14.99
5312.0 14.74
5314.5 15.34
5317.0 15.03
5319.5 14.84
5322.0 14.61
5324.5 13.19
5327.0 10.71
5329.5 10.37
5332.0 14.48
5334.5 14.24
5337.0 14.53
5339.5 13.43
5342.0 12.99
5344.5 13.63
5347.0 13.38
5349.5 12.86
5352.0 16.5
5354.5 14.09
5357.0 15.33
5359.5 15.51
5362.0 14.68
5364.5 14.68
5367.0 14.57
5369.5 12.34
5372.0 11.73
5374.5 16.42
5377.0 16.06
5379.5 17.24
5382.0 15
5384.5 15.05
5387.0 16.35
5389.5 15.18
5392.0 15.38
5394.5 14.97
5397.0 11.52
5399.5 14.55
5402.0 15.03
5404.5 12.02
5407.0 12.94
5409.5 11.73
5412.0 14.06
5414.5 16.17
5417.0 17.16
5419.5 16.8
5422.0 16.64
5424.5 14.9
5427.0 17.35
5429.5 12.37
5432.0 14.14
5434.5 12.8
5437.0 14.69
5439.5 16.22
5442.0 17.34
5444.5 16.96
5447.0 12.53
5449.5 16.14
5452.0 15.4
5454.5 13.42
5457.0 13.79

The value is -2.7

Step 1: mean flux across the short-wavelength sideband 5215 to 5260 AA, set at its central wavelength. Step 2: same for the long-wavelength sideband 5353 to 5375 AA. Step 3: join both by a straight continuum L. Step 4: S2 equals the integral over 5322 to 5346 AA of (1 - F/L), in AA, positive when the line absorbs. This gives 1.5 AA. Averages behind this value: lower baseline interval 13.1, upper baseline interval 14.3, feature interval 13.1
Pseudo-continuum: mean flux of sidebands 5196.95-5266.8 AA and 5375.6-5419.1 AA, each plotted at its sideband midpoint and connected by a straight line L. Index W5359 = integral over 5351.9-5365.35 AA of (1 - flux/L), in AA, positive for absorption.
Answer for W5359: -0.9 AA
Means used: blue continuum 12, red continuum 14.8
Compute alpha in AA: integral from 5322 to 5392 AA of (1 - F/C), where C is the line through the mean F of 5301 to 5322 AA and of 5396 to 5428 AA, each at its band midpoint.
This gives 2.4 AA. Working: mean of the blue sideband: 14.8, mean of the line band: 14.3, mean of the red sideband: 14.7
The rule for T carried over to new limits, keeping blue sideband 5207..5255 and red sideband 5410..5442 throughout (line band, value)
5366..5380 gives -0.1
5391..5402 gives 0.5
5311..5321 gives -1.0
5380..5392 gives -0.7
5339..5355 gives 0.3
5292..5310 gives -0.6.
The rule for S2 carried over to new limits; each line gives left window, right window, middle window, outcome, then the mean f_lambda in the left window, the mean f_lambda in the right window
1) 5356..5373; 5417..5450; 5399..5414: 1.4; 14.1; 15.3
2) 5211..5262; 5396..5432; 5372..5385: -1.3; 13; 14.5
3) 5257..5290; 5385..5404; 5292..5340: -2.3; 12.5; 14.6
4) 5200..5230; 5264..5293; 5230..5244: -2.7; 10.7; 12.6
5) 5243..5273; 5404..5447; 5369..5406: -0.9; 12.1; 14.9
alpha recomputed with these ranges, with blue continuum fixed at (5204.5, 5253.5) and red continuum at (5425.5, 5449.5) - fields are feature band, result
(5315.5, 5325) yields -0.9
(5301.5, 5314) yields -1.6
